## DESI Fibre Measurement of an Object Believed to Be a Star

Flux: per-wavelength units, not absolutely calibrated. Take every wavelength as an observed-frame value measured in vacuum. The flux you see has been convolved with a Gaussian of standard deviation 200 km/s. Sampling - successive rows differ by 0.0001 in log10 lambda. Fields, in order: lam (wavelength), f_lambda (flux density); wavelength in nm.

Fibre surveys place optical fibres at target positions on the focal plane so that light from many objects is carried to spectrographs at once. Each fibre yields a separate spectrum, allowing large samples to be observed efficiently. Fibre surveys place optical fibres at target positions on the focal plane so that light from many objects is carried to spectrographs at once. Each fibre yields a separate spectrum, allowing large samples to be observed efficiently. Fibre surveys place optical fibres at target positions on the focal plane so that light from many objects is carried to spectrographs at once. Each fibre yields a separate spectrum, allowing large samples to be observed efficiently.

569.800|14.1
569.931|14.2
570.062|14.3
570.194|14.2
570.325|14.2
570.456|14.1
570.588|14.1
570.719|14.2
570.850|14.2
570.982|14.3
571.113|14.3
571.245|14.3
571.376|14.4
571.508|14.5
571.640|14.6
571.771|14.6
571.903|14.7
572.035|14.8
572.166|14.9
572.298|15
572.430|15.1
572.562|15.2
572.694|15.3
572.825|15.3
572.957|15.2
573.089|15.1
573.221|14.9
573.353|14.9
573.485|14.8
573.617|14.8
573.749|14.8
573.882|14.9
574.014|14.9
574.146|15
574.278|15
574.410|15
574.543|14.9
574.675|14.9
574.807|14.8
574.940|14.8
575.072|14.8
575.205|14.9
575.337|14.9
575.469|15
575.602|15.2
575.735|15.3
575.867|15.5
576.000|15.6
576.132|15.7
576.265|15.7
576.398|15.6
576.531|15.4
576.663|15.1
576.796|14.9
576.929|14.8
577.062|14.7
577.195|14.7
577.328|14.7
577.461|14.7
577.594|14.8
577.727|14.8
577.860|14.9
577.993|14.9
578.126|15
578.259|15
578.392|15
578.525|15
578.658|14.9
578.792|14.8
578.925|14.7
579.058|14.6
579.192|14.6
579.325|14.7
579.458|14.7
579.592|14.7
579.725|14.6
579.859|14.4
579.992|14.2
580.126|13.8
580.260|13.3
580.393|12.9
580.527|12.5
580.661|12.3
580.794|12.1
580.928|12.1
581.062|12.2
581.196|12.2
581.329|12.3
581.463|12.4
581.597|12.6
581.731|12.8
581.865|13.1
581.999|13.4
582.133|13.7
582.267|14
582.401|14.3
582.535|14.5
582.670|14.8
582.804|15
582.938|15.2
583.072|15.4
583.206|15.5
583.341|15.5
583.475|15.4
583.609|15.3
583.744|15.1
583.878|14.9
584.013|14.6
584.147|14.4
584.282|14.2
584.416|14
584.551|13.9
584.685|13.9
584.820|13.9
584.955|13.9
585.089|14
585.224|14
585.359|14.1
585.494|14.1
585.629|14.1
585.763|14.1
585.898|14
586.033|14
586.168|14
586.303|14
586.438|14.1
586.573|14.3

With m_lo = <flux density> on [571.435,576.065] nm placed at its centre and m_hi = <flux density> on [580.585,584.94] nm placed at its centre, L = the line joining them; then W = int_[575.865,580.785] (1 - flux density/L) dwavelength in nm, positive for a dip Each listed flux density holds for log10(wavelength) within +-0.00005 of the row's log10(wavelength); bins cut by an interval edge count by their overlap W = -0.061 nm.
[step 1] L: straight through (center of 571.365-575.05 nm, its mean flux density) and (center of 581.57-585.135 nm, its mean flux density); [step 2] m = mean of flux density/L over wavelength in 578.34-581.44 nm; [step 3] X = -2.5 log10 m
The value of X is 0.06 mag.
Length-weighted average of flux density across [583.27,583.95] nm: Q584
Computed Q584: 15.2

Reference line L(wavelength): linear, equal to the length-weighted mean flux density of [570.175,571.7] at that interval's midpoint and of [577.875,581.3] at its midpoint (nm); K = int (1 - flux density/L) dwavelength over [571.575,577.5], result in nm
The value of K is -0.36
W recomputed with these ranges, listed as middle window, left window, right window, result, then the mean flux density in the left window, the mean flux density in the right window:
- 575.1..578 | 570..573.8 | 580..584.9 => -0.160 nm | 14.7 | 13.8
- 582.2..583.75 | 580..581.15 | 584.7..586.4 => -0.192 nm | 12.7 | 14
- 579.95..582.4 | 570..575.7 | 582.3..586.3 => 0.276 nm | 14.7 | 14.5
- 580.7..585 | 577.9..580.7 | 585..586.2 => 0.068 nm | 14.3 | 14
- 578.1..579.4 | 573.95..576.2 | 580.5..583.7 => -0.042 nm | 15.1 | 13.7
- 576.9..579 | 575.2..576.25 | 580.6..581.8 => -0.110 nm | 15.3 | 12.3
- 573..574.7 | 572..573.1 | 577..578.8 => 0.015 nm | 15.1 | 14.9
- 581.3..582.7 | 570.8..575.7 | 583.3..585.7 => 0.102 nm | 14.8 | 14.4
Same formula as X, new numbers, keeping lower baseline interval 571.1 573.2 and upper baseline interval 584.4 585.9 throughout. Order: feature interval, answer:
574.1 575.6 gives -0.02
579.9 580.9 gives 0.10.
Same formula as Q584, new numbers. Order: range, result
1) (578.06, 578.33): 15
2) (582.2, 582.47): 14.2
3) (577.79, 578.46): 15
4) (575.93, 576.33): 15.7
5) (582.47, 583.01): 14.9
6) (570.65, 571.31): 14.3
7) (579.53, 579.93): 14.6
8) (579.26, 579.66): 14.7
